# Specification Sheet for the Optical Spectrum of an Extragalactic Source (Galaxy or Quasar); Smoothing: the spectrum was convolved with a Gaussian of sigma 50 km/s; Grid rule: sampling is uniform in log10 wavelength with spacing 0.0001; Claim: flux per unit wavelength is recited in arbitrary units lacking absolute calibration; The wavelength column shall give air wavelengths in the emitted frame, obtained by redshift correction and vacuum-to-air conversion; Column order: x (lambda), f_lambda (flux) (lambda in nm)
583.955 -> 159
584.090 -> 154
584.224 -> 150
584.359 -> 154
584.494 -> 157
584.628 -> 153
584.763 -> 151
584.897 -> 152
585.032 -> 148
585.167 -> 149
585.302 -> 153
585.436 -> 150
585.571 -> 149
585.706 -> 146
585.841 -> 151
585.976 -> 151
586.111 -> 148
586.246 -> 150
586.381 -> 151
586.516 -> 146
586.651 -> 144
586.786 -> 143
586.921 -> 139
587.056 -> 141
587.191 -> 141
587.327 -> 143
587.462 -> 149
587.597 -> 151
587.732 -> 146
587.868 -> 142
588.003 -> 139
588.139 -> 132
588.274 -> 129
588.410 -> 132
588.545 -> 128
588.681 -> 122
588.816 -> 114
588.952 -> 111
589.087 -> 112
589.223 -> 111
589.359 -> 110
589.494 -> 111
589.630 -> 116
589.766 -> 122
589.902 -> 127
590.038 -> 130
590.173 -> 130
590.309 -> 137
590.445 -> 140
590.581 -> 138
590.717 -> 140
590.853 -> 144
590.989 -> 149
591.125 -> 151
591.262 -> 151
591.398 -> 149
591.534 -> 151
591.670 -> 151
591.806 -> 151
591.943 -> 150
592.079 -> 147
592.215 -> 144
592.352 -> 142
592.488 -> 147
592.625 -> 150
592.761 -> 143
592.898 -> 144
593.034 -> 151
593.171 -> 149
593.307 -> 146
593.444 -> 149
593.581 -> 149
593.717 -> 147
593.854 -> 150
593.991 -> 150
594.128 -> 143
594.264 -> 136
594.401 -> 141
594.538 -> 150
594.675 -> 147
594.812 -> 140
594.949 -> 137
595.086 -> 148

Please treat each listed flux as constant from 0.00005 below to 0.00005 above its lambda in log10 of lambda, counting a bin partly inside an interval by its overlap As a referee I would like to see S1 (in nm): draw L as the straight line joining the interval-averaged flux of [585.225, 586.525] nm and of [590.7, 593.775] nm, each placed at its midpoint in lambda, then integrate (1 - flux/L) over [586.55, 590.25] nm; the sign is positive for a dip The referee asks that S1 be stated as 0.46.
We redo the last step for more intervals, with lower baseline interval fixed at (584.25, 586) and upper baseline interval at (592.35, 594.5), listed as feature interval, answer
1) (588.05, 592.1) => 0.42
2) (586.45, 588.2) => 0.08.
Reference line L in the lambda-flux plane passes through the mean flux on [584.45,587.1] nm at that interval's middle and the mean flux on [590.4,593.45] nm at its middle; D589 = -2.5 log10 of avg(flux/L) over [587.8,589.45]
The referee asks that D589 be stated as 0.20 mag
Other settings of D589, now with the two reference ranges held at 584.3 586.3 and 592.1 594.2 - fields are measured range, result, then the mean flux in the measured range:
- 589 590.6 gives 0.20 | 123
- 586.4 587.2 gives 0.05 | 143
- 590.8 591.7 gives -0.01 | 149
